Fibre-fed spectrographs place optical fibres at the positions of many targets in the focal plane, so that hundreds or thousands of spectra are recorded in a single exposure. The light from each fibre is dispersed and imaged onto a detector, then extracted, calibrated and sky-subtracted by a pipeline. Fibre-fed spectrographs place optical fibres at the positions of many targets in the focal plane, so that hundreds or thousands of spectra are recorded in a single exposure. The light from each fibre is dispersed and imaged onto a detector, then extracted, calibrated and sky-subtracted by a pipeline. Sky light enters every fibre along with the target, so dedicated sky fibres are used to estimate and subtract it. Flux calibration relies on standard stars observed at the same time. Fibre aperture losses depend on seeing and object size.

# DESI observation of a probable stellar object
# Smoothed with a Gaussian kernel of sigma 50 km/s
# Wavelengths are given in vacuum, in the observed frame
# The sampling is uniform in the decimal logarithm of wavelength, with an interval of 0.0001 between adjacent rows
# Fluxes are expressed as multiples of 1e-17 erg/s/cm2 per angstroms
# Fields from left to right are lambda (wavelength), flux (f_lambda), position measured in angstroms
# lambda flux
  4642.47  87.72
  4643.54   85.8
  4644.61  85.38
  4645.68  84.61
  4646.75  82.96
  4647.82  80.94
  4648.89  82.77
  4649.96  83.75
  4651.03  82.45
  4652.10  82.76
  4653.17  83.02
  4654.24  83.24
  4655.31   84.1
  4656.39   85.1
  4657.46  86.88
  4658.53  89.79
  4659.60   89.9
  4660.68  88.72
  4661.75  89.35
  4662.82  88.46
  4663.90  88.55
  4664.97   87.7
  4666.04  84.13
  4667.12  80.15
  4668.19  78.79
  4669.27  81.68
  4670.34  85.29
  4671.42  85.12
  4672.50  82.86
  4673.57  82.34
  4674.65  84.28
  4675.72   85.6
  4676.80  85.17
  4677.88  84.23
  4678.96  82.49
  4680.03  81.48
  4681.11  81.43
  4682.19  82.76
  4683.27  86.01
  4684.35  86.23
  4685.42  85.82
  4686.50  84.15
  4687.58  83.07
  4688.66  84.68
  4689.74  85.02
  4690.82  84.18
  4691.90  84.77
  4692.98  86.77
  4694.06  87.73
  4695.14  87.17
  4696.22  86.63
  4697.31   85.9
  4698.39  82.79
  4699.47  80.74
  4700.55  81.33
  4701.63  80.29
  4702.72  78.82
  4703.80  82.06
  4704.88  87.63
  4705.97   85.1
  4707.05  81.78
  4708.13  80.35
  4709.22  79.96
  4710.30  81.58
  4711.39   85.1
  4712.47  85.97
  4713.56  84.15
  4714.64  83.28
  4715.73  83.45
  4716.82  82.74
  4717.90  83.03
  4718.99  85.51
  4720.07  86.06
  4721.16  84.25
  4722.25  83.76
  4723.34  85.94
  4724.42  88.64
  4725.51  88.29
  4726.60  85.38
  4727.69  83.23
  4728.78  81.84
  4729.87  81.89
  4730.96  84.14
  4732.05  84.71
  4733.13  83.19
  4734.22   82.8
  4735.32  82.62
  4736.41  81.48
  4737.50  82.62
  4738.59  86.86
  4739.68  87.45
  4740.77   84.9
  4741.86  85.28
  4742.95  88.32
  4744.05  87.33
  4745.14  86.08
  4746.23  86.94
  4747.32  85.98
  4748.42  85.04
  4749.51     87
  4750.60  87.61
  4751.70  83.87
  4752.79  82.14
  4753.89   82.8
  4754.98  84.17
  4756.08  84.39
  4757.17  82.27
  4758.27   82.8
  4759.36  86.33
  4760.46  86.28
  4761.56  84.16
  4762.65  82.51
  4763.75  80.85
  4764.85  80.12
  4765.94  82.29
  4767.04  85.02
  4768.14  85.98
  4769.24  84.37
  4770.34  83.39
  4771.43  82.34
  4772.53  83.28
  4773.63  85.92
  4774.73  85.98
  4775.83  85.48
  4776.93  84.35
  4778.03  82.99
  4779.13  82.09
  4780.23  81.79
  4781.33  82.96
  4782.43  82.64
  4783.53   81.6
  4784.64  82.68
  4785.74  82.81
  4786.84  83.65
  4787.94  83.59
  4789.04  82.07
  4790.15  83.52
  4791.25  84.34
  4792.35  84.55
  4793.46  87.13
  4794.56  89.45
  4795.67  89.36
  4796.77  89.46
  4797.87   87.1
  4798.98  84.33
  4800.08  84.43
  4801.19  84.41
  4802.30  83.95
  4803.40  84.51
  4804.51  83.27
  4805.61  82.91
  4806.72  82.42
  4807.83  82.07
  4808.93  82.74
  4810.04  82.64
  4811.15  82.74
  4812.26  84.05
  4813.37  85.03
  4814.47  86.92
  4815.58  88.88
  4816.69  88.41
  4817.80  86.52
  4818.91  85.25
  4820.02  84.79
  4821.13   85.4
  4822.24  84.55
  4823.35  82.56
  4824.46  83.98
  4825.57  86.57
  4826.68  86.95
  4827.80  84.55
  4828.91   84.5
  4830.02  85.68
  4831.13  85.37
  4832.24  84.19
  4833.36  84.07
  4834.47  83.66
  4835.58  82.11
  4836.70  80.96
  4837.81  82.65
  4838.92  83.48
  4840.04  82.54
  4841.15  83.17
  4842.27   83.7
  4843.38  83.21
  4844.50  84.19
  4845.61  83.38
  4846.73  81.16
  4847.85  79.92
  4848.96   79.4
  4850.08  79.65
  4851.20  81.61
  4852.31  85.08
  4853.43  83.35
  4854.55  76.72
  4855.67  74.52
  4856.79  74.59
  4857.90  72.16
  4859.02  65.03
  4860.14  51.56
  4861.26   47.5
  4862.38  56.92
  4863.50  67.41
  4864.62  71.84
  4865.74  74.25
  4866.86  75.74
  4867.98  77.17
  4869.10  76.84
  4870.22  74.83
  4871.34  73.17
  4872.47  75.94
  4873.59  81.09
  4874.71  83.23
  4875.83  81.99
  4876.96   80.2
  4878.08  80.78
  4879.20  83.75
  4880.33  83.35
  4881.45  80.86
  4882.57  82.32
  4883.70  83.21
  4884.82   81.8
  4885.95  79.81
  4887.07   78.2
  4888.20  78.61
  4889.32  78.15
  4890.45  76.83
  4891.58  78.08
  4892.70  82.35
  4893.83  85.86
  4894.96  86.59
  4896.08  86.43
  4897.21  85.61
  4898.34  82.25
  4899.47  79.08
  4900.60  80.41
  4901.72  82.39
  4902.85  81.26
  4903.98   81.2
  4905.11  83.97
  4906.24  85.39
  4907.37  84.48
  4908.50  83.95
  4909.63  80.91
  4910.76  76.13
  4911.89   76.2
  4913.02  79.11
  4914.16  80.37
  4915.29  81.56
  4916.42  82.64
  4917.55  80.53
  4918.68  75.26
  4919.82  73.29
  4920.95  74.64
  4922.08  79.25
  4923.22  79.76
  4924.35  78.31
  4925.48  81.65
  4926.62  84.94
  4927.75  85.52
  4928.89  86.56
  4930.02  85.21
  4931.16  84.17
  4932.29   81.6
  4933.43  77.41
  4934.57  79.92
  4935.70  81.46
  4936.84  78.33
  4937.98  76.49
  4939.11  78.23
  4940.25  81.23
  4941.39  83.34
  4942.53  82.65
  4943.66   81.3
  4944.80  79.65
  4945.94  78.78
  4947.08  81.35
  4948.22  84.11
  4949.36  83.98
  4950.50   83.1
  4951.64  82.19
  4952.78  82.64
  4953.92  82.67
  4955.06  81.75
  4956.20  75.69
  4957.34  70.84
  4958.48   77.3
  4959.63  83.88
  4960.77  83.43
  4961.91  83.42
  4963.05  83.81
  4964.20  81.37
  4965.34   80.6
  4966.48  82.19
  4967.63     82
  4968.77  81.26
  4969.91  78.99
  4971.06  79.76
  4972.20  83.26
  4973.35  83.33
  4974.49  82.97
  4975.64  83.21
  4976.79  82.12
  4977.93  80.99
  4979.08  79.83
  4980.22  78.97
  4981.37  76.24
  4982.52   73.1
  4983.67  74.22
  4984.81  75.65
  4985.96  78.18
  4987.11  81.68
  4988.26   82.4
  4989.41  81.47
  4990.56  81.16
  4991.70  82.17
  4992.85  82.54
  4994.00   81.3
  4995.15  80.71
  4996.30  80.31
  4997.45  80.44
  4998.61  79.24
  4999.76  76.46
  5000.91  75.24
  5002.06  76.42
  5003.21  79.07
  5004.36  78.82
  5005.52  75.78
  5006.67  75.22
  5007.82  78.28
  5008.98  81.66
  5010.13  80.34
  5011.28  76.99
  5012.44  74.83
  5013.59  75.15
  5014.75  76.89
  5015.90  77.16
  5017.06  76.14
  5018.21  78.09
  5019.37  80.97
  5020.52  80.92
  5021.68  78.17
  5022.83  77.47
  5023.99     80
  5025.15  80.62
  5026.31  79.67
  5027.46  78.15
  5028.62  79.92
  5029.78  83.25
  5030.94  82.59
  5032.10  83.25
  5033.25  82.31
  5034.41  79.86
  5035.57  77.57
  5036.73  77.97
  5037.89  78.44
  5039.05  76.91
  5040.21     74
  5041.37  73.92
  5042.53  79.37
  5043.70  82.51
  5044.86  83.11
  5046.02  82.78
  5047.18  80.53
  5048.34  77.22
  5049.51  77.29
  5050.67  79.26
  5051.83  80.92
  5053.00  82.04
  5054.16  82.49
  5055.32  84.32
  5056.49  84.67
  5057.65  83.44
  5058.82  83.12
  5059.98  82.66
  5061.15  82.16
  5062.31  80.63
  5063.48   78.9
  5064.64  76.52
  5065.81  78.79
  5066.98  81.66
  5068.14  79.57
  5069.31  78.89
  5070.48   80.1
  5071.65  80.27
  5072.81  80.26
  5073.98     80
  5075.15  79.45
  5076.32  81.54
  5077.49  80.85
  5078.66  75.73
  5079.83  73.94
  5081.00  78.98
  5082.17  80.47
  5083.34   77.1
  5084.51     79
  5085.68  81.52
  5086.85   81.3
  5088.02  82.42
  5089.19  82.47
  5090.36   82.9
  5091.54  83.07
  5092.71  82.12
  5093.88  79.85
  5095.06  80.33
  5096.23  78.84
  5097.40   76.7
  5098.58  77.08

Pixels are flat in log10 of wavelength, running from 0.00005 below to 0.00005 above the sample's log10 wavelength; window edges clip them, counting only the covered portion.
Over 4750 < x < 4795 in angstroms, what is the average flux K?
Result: 83.8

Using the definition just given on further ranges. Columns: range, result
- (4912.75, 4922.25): 78.5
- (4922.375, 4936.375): 82.1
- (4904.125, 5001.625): 80.6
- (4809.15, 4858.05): 83.1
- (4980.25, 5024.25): 78.4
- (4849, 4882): 74.9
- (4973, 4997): 80.1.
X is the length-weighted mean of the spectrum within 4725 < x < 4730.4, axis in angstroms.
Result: 84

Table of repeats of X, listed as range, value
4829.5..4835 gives 84.6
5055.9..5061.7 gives 83.1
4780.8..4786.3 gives 82.5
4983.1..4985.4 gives 75.1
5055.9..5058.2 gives 84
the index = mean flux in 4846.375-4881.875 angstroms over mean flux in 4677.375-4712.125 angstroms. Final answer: 0.9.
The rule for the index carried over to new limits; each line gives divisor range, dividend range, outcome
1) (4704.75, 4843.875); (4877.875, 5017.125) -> 0.95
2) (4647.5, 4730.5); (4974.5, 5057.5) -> 0.94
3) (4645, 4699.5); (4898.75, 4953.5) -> 0.96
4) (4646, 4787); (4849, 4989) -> 0.94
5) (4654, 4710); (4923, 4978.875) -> 0.96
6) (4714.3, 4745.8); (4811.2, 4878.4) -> 0.94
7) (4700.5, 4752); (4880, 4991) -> 0.96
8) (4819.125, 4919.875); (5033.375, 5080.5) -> 1.00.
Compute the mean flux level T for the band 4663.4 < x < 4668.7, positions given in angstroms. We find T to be 84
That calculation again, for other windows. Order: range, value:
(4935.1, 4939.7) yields 78.7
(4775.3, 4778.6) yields 84.3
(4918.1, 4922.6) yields 75.6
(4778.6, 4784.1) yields 82.1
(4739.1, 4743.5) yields 86.5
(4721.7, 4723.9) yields 85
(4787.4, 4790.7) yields 83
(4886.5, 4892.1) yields 78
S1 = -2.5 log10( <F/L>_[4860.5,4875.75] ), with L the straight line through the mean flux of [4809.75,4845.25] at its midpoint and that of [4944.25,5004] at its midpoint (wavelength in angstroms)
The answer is 0.16 mag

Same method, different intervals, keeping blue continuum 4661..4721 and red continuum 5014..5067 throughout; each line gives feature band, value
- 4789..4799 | -0.046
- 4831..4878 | 0.066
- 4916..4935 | 0.009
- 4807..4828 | -0.031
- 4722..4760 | -0.017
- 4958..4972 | -0.010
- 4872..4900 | 0.004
